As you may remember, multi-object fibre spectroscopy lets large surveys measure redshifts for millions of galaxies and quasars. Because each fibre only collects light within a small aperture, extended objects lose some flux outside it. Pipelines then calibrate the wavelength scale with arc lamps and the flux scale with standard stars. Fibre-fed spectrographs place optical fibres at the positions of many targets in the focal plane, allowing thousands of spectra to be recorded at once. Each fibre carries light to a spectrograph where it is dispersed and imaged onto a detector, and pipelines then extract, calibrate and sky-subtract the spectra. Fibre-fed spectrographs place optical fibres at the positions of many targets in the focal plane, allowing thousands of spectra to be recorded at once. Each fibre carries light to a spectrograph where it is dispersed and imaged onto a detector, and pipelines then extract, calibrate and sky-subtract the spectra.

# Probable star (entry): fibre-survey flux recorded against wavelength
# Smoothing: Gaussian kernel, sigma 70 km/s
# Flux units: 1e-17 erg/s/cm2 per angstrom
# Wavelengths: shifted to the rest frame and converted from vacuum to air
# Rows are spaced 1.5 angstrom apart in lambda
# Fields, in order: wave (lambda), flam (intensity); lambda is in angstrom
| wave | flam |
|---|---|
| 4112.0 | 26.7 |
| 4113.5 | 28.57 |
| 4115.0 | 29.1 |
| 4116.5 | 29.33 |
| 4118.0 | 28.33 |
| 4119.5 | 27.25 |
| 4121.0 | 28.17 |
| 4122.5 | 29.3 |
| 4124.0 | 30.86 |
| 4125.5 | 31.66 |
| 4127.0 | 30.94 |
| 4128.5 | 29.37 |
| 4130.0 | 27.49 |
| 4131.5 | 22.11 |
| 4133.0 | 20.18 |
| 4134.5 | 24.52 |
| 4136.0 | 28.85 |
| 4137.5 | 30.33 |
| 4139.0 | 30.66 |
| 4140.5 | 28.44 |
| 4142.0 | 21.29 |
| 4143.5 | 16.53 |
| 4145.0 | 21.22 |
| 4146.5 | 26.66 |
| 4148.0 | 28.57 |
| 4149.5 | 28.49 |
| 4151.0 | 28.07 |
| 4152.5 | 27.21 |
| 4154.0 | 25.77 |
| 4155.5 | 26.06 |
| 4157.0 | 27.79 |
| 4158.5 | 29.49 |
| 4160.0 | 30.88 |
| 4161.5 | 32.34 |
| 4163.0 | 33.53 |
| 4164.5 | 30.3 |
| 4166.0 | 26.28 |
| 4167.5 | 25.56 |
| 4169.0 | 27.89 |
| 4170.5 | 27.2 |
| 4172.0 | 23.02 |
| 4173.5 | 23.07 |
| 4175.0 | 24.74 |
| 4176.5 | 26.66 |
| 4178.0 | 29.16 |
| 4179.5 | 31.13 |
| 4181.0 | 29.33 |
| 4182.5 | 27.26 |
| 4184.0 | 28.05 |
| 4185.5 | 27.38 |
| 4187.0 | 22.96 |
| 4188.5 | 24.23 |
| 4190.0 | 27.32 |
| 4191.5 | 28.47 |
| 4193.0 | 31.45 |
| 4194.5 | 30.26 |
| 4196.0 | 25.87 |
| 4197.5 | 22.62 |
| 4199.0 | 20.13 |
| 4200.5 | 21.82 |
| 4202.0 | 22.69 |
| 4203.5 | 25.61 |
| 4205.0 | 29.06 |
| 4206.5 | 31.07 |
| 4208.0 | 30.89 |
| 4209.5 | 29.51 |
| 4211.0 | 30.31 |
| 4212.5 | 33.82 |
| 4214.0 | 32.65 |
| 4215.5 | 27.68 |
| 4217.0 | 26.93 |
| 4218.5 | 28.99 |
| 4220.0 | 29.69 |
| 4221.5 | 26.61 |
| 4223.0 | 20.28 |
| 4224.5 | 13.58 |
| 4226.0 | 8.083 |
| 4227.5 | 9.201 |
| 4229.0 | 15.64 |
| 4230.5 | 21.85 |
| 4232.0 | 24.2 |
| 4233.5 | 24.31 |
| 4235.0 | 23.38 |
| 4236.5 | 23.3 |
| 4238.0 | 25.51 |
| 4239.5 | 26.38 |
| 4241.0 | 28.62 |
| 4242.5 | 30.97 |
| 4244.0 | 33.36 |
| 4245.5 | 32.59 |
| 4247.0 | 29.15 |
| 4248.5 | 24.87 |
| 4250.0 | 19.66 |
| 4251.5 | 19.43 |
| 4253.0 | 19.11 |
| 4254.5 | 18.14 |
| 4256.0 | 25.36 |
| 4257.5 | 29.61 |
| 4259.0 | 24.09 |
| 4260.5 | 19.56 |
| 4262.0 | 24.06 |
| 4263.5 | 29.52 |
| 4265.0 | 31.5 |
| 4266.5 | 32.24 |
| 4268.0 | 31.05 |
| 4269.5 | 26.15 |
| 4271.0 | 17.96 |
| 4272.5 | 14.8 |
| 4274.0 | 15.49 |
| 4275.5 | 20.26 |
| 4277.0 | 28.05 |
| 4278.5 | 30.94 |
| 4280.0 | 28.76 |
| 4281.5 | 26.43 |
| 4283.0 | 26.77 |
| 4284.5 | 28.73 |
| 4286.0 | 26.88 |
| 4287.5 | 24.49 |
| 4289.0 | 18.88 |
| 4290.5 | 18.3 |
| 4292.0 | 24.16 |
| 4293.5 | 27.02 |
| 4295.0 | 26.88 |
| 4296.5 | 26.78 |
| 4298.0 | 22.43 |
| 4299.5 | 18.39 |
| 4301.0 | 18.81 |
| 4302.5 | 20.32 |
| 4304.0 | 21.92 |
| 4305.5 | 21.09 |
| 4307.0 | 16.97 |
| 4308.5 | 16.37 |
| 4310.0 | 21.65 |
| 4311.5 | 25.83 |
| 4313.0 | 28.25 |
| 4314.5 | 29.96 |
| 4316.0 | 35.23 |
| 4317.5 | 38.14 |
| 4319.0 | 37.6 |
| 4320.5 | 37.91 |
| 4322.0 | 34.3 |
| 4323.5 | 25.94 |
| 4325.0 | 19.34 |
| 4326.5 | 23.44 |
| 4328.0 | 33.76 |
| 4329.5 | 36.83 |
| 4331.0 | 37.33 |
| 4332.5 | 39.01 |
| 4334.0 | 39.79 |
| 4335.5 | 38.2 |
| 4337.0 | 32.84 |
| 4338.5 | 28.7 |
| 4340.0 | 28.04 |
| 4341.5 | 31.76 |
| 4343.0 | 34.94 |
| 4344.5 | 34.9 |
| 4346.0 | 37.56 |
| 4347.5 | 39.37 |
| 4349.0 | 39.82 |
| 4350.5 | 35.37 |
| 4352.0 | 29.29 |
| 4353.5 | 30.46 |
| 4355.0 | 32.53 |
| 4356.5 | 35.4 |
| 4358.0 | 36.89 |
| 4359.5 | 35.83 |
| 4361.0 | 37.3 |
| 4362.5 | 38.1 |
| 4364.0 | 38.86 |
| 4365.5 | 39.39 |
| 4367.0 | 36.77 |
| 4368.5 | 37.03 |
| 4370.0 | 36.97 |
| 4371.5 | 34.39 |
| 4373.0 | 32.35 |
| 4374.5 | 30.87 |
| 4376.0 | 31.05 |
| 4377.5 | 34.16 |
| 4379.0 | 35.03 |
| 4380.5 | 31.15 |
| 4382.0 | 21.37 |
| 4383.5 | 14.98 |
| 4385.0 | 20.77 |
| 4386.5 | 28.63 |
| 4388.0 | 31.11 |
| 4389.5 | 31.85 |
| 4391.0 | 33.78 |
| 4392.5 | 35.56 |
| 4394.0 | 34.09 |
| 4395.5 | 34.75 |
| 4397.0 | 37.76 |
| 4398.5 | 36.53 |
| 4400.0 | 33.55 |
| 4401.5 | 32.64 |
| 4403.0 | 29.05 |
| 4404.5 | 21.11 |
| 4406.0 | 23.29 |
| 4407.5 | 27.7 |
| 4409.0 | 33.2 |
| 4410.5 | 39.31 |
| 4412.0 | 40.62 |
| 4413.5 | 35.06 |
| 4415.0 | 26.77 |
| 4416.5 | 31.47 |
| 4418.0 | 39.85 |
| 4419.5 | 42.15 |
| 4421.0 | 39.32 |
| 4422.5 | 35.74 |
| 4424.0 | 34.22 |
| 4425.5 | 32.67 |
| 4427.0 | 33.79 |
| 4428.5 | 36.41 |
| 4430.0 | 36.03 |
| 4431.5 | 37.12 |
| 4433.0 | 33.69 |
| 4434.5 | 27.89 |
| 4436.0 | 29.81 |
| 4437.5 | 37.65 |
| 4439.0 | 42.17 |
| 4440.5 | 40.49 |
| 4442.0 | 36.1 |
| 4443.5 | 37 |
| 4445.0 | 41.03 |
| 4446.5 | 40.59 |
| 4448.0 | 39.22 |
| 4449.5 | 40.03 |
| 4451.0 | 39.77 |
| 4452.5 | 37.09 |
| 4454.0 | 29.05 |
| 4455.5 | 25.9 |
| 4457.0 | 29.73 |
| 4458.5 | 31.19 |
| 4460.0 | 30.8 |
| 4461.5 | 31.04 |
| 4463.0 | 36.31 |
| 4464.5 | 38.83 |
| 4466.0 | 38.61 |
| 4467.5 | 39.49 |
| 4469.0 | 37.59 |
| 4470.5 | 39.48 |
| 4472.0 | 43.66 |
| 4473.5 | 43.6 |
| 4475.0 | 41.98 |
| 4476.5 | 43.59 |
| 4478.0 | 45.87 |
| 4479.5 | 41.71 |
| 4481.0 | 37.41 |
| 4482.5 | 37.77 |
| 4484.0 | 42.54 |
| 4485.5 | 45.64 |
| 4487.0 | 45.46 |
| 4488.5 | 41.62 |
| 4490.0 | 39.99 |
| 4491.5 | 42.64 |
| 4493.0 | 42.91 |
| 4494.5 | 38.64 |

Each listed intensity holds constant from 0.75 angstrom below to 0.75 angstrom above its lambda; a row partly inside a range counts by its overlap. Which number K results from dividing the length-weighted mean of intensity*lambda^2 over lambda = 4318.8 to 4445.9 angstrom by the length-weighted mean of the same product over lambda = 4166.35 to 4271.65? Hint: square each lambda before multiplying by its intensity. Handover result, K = 1.42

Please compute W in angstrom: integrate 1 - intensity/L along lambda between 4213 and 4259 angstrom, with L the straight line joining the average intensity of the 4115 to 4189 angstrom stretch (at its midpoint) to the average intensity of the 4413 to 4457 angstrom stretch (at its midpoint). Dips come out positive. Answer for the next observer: 8.9 angstrom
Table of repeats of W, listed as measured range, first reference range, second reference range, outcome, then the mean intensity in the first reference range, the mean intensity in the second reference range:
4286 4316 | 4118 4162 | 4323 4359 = 8.6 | 27.2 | 33.5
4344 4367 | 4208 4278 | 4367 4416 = -4.8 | 24.6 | 31.5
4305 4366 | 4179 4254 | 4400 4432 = -4.3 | 25.5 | 33.7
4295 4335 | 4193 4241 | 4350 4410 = 1.8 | 24.7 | 32.3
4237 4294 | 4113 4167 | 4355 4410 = 9.2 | 27.7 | 32.3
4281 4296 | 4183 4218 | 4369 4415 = 2.2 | 27.4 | 31.4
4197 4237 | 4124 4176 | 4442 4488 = 7.0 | 27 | 38.4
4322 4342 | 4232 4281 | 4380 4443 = -2.1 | 25.2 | 32.9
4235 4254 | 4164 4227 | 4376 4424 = 1.2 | 26.3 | 32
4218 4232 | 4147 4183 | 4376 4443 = 4.7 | 27.9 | 33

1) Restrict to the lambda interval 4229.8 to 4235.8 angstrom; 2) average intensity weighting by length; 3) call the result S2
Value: 23.4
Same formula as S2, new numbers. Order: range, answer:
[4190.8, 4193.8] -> 30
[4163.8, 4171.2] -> 27.4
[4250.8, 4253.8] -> 19.2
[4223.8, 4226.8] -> 10.8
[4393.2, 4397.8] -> 35.5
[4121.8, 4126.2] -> 30.6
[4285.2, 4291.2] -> 22.2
